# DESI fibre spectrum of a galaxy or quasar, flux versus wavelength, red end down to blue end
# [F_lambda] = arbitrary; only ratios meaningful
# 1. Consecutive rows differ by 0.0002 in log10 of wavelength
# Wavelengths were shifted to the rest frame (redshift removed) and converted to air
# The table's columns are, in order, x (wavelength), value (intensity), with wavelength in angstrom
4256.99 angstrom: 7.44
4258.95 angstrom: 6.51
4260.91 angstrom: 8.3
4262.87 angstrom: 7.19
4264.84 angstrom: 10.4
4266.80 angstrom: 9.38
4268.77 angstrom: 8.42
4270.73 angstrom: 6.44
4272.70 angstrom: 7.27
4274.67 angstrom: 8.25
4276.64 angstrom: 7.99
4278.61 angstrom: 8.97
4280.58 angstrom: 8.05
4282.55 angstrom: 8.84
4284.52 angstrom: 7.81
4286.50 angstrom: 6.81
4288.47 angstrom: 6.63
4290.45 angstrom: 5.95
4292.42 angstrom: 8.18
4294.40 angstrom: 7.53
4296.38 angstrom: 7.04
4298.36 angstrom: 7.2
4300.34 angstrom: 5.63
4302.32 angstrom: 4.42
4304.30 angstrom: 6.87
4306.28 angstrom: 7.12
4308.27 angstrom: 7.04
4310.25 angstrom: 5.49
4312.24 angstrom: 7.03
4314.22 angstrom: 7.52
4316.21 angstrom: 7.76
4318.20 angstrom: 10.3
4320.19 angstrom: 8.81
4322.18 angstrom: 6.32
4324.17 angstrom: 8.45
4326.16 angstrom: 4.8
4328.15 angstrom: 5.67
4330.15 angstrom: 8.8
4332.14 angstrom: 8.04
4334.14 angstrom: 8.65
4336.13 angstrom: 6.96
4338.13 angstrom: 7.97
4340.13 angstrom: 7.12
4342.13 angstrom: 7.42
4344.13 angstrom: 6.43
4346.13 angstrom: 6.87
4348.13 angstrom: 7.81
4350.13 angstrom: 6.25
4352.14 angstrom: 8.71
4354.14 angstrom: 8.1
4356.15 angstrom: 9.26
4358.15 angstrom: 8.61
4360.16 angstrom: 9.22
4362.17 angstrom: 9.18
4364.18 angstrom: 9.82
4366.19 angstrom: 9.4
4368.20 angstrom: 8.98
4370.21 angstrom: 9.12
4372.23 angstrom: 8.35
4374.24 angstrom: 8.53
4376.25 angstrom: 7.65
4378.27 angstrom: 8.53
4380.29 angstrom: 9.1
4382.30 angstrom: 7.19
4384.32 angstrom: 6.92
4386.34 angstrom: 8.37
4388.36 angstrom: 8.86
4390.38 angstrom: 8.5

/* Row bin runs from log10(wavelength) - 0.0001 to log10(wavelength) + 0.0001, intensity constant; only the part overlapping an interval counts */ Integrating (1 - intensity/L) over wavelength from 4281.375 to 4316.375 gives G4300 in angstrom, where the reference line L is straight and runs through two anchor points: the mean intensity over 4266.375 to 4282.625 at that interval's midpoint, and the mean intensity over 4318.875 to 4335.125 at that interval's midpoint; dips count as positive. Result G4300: 4.0 angstrom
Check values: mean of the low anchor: 8.1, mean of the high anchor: 7.5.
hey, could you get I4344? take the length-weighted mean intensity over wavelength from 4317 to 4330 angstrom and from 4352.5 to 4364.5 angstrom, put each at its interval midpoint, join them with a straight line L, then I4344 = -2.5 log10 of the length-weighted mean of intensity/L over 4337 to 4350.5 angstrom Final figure 0.16 mag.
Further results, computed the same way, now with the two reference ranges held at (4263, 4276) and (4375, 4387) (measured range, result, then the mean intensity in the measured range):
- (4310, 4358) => 0.072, 7.57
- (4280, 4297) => 0.111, 7.42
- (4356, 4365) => -0.150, 9.2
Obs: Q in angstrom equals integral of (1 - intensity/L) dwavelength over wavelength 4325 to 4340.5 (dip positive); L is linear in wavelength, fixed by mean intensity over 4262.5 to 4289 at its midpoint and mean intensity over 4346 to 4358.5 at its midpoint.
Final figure 1.4 angstrom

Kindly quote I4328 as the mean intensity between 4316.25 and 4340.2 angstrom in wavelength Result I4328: 7.68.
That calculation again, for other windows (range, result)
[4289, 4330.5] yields 7.01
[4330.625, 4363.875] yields 7.97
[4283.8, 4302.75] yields 6.77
